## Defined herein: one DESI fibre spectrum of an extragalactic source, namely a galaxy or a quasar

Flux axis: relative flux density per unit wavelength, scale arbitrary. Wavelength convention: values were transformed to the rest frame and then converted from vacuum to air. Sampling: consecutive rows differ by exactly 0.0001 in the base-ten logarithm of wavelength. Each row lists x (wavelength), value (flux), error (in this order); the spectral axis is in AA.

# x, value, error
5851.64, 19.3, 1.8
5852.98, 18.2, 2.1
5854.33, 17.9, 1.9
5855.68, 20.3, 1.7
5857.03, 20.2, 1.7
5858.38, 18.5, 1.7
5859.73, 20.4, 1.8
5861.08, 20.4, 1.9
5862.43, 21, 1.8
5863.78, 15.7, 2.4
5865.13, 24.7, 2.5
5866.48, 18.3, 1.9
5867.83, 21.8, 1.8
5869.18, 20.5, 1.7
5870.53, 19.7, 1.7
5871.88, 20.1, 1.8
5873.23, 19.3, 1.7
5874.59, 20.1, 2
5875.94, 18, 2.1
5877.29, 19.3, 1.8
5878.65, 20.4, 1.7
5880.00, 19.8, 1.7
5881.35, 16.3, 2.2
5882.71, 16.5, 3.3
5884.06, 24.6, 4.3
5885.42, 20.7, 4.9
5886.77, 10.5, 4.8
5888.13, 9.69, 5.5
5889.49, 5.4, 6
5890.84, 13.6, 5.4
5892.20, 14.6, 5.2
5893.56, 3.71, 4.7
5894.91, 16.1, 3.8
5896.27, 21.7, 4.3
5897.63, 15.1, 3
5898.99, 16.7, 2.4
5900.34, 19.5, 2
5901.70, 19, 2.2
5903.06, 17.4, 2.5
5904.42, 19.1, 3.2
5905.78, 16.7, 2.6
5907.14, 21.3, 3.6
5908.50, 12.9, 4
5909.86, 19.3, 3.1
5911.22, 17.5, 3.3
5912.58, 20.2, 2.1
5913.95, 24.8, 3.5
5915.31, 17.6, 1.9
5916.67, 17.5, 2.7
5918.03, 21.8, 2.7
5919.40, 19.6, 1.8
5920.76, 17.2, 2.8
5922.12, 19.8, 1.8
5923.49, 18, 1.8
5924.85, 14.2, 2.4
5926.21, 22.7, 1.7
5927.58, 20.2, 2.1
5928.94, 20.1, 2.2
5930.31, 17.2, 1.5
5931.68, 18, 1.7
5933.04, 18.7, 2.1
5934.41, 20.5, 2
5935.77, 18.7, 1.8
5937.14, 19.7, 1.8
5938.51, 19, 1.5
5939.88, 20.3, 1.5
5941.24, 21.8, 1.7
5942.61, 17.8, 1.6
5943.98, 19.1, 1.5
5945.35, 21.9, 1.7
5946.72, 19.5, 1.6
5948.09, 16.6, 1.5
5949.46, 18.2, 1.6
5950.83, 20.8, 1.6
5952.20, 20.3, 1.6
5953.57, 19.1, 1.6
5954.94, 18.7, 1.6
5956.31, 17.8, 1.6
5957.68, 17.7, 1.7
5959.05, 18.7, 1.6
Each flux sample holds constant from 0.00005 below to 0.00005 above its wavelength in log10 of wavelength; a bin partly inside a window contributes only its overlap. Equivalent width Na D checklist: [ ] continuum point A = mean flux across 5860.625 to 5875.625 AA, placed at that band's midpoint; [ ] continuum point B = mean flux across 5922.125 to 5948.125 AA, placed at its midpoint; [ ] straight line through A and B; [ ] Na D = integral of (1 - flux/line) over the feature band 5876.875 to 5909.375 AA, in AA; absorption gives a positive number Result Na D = 5.8 AA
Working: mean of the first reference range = 20.1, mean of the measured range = 16.3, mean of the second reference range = 19.2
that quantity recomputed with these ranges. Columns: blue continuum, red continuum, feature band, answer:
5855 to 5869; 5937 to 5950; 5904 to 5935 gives 1.1 AA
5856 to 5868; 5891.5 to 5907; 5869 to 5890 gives 1.0 AA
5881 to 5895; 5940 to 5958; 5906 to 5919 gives -2.6 AA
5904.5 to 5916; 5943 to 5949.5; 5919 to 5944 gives -0.2 AA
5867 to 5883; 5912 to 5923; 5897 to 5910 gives 1.3 AA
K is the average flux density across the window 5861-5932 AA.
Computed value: 18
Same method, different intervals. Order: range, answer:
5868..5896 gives 16.6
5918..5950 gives 19.1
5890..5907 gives 16.2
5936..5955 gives 19.5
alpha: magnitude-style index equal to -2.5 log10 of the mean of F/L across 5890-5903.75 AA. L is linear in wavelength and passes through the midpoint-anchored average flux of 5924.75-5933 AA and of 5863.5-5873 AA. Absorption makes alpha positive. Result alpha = 0.25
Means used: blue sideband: 20.3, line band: 15.6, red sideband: 19.1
